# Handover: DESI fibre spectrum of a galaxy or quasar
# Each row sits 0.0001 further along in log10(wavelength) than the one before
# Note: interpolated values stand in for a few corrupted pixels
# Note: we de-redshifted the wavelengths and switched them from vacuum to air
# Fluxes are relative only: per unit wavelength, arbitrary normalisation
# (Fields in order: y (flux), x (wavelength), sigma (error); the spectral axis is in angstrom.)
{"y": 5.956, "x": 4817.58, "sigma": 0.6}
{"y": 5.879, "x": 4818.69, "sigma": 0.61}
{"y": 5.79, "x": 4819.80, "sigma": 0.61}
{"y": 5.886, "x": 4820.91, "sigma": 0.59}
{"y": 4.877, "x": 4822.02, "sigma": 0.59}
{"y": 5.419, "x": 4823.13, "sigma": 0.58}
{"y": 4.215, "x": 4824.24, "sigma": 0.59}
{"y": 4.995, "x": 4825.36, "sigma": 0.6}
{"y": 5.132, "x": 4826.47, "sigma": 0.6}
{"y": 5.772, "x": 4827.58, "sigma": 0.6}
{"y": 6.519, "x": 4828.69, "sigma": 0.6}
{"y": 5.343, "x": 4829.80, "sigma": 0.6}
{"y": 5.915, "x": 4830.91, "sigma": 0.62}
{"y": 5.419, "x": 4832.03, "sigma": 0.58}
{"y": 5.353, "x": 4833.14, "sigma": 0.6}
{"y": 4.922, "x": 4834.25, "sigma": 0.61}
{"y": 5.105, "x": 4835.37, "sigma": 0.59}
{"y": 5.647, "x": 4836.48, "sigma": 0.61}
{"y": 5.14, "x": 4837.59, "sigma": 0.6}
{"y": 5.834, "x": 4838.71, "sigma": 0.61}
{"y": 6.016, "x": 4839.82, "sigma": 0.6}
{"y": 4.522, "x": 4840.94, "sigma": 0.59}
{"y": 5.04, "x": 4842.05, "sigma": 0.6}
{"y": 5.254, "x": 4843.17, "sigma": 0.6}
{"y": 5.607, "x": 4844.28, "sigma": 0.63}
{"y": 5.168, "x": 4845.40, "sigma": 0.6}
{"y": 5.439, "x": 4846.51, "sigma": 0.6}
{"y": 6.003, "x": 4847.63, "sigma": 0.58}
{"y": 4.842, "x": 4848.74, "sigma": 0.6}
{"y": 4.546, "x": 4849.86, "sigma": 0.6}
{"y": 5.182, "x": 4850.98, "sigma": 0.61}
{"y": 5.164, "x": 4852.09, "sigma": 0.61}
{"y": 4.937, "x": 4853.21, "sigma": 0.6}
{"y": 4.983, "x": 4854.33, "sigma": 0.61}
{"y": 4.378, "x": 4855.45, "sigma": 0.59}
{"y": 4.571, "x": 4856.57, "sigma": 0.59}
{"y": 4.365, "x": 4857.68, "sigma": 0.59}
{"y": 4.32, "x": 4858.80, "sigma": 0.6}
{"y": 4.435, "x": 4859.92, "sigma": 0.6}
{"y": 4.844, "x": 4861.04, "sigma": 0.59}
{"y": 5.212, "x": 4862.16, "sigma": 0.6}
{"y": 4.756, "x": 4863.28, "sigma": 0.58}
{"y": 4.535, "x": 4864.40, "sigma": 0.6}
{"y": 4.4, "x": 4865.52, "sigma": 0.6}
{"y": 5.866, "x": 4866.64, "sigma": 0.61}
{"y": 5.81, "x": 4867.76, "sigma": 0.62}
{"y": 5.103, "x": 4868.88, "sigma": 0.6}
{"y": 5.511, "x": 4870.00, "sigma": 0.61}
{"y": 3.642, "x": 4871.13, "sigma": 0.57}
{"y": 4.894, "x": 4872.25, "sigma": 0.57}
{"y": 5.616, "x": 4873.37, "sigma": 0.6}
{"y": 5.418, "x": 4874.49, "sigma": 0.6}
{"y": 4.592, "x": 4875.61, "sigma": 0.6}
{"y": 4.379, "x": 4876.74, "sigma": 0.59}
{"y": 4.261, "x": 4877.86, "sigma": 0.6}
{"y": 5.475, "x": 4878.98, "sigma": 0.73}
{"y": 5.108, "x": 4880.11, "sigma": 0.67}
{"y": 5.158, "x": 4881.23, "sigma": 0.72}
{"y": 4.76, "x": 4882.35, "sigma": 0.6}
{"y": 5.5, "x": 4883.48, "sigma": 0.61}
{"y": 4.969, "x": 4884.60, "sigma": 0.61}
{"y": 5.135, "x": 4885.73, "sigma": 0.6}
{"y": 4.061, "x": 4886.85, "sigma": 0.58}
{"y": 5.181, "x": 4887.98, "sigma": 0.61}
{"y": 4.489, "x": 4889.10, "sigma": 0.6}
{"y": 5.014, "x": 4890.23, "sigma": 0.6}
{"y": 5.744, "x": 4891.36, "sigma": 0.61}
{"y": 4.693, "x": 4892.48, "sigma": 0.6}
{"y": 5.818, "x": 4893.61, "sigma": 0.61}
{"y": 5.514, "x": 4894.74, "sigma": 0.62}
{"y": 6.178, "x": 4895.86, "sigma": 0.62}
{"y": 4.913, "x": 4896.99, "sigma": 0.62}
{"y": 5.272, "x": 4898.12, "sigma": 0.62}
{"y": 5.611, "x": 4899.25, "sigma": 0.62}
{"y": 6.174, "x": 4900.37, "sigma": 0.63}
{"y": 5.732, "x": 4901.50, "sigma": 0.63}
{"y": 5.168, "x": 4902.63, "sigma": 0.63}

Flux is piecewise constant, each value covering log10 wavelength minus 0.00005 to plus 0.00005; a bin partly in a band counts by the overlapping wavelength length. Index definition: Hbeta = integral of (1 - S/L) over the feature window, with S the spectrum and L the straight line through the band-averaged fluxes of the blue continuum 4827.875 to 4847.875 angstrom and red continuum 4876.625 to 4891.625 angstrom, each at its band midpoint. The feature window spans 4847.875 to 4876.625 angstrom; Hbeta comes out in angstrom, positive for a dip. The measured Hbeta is 1.7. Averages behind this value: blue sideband 5.45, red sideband 4.95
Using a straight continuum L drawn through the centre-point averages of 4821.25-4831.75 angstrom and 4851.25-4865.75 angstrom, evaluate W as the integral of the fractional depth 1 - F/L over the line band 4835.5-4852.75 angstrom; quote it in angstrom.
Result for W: -0.99 angstrom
